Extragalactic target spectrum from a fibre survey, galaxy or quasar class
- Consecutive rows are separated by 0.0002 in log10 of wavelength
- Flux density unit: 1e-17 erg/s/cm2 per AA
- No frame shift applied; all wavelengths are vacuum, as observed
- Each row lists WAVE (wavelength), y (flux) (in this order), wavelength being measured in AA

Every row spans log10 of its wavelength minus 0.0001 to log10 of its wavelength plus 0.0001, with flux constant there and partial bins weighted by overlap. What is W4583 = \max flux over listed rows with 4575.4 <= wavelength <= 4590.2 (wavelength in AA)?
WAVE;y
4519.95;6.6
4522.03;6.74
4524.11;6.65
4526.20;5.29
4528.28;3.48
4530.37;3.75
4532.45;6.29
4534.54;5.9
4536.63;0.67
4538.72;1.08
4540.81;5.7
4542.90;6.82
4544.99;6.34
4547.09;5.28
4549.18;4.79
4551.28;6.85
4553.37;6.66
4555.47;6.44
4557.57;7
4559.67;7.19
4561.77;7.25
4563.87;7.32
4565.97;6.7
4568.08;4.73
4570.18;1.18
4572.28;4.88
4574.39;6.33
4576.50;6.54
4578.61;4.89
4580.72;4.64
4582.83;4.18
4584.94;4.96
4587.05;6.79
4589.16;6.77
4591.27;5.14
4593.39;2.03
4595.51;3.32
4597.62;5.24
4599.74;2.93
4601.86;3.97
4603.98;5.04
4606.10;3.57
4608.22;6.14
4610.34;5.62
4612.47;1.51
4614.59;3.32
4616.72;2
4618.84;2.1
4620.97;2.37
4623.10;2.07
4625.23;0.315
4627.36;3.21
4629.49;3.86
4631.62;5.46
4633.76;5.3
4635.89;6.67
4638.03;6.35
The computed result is 6.79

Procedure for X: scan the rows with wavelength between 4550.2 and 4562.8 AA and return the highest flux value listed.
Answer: 7.25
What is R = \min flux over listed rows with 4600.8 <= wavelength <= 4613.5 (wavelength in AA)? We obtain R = 1.51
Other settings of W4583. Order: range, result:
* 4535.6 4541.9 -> 5.7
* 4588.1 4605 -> 6.77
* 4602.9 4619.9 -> 6.14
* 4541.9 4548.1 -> 6.82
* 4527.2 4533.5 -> 6.29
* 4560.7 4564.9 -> 7.32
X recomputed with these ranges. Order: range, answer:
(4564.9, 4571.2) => 6.7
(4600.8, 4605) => 5.04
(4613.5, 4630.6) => 3.86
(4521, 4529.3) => 6.74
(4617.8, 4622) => 2.37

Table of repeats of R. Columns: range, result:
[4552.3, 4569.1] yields 4.73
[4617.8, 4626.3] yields 0.315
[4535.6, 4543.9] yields 0.67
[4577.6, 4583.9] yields 4.18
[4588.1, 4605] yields 2.03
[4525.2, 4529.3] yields 3.48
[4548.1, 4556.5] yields 4.79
